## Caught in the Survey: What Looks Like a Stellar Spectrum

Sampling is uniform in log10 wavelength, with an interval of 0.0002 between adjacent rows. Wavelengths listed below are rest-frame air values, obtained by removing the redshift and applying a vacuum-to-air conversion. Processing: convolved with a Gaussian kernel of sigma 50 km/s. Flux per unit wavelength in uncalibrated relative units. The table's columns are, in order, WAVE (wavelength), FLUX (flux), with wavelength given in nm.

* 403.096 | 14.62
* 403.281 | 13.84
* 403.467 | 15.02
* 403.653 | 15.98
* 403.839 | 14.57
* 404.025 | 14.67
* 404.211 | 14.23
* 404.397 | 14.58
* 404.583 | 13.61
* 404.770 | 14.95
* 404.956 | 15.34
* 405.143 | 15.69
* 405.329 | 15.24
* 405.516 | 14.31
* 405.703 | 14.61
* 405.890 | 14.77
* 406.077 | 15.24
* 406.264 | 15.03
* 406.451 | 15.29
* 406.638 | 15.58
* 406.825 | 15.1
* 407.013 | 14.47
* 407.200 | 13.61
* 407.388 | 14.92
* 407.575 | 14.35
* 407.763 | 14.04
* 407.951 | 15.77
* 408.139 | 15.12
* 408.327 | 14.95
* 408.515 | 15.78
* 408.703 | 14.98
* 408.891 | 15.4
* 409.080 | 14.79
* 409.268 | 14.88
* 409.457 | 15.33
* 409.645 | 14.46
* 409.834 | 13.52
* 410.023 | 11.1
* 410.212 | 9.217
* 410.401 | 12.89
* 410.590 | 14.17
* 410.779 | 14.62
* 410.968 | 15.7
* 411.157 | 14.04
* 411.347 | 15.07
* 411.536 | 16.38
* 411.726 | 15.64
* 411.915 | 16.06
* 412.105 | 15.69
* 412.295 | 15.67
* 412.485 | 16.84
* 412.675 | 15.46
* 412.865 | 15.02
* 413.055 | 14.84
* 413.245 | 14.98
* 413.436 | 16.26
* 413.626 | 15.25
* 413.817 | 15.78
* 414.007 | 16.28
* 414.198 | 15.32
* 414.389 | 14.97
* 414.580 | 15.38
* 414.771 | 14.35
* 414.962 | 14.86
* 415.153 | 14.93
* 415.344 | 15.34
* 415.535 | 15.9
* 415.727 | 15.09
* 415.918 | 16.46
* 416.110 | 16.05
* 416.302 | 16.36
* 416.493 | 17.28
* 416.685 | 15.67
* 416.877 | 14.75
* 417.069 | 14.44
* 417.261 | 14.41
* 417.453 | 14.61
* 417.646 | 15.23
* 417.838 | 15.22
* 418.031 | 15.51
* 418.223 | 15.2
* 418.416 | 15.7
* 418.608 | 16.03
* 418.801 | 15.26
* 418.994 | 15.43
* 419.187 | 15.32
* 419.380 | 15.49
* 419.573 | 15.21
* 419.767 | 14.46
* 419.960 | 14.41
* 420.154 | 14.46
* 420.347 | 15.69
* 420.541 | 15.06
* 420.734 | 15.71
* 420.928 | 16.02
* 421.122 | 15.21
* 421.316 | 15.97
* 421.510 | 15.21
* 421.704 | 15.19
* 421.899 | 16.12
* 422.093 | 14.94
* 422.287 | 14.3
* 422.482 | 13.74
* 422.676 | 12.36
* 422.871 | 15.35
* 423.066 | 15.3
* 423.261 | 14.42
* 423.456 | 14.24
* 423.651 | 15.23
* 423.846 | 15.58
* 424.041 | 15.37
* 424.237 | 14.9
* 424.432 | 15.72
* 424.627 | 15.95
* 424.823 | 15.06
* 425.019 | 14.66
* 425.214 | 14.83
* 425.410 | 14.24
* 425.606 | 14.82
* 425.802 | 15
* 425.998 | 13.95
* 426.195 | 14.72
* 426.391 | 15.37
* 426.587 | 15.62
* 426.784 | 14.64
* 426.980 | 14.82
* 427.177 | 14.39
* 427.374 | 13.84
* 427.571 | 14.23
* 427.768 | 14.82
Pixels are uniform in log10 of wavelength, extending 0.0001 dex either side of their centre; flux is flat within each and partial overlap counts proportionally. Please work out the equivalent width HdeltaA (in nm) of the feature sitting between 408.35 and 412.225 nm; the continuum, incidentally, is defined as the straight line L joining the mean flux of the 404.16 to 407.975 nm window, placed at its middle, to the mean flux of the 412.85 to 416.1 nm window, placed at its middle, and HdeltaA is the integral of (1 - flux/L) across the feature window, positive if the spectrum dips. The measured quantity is 0.15 nm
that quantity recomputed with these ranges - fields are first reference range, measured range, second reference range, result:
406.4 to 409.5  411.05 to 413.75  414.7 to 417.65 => -0.06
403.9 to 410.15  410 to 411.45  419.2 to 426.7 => 0.13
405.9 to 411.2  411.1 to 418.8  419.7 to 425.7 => -0.40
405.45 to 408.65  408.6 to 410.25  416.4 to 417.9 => 0.12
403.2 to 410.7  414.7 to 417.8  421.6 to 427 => -0.14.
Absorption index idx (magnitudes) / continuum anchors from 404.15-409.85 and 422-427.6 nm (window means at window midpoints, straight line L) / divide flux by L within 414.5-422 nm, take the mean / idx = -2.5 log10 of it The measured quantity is -0.041 mag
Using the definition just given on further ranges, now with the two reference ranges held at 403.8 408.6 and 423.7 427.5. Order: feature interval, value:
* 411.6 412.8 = -0.072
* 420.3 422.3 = -0.039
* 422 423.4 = 0.042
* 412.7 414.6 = -0.039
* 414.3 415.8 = -0.016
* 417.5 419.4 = -0.038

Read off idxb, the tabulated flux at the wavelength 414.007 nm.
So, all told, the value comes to 16.28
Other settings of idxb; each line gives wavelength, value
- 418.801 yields 15.26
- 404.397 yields 14.58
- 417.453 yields 14.61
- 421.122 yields 15.21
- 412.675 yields 15.46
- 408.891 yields 15.4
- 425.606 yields 14.82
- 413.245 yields 14.98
